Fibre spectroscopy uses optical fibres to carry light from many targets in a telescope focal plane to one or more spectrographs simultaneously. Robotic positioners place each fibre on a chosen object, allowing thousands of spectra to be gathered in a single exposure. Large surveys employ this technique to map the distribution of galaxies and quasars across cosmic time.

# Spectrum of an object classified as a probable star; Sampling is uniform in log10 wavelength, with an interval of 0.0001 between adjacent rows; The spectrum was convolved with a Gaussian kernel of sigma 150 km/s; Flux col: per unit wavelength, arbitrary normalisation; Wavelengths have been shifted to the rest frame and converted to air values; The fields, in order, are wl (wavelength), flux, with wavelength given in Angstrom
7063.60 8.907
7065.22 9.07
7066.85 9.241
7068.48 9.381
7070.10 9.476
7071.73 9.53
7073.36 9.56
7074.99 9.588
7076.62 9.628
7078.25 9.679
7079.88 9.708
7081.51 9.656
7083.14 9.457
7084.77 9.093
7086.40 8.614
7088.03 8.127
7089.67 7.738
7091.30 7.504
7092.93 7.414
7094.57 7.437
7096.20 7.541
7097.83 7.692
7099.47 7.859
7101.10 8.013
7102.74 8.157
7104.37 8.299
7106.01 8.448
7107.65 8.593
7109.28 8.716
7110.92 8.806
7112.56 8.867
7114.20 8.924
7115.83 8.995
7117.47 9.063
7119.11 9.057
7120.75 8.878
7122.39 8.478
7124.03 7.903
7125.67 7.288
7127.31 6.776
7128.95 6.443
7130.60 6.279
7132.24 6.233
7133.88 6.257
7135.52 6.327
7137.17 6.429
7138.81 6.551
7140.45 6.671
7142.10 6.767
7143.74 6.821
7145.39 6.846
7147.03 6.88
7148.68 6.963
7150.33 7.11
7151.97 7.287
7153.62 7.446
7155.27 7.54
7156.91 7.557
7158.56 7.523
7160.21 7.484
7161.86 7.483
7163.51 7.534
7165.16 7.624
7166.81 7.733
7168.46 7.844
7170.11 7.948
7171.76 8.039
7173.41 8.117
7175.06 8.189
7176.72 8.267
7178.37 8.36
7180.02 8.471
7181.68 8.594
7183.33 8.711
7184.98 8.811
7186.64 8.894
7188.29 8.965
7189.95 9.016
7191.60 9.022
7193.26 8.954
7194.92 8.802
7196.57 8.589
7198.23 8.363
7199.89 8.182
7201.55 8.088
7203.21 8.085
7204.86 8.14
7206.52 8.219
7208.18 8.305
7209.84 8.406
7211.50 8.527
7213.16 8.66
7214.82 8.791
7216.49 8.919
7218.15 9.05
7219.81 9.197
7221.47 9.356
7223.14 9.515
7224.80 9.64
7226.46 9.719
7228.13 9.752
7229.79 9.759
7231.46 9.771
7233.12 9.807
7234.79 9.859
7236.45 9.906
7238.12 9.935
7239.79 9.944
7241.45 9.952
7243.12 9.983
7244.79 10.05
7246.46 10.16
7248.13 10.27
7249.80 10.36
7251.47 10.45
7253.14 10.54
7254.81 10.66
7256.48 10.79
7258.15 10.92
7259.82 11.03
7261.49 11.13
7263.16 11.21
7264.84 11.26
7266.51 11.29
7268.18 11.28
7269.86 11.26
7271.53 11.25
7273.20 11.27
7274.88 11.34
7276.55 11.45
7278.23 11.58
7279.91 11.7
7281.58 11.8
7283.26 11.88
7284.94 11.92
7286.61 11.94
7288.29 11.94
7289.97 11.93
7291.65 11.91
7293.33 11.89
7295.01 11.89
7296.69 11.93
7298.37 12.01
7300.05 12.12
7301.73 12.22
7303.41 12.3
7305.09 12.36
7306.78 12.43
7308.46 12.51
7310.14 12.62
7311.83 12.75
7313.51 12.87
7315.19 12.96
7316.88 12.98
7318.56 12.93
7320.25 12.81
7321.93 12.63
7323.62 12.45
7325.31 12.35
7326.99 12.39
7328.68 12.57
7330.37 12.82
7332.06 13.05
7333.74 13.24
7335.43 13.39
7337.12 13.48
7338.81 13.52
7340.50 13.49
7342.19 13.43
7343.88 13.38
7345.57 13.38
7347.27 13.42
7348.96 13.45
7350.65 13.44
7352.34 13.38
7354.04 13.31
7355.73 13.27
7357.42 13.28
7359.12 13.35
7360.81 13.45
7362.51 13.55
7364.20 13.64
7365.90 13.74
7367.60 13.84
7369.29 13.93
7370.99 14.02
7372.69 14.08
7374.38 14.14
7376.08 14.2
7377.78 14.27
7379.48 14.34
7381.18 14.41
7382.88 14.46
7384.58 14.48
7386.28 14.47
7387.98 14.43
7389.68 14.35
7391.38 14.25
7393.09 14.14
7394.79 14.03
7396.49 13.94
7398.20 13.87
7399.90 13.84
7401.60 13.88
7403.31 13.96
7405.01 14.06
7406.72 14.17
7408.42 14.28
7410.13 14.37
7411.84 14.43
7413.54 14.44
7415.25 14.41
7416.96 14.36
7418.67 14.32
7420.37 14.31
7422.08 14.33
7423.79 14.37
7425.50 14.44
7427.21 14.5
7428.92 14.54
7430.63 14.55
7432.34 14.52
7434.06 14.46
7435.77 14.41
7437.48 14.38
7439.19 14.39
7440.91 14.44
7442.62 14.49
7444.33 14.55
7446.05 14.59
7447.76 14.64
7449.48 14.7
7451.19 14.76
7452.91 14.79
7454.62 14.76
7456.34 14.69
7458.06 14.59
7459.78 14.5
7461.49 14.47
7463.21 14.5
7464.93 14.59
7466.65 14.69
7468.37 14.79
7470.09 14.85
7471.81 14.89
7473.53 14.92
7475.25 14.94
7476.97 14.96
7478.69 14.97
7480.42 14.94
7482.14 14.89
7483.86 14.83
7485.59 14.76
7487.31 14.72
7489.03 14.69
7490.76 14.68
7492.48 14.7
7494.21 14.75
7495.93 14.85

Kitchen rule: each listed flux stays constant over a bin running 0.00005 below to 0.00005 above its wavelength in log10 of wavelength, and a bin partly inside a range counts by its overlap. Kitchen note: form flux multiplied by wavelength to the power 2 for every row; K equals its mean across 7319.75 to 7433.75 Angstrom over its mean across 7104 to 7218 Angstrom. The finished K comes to 1.84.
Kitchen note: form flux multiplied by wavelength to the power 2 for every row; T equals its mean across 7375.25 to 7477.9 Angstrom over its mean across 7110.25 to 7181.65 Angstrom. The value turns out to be 2.1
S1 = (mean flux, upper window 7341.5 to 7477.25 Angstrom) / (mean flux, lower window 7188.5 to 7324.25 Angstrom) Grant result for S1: 1.34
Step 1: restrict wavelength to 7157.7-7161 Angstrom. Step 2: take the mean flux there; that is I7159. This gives 7.5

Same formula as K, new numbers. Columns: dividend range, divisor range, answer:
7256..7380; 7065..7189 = 1.65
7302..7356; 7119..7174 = 1.88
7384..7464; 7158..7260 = 1.69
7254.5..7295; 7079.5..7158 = 1.54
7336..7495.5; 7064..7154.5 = 1.93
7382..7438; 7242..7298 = 1.32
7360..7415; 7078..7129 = 1.82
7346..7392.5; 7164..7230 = 1.69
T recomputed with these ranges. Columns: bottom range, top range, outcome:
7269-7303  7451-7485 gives 1.32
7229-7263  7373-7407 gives 1.43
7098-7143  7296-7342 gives 1.74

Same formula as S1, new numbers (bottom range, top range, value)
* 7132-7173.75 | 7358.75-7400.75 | 1.95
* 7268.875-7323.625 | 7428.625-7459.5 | 1.20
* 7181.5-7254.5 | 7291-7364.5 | 1.39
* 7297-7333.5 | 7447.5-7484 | 1.17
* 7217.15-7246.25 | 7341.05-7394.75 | 1.42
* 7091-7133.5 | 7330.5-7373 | 1.69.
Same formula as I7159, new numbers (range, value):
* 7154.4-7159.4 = 7.54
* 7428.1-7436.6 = 14.5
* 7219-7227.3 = 9.48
